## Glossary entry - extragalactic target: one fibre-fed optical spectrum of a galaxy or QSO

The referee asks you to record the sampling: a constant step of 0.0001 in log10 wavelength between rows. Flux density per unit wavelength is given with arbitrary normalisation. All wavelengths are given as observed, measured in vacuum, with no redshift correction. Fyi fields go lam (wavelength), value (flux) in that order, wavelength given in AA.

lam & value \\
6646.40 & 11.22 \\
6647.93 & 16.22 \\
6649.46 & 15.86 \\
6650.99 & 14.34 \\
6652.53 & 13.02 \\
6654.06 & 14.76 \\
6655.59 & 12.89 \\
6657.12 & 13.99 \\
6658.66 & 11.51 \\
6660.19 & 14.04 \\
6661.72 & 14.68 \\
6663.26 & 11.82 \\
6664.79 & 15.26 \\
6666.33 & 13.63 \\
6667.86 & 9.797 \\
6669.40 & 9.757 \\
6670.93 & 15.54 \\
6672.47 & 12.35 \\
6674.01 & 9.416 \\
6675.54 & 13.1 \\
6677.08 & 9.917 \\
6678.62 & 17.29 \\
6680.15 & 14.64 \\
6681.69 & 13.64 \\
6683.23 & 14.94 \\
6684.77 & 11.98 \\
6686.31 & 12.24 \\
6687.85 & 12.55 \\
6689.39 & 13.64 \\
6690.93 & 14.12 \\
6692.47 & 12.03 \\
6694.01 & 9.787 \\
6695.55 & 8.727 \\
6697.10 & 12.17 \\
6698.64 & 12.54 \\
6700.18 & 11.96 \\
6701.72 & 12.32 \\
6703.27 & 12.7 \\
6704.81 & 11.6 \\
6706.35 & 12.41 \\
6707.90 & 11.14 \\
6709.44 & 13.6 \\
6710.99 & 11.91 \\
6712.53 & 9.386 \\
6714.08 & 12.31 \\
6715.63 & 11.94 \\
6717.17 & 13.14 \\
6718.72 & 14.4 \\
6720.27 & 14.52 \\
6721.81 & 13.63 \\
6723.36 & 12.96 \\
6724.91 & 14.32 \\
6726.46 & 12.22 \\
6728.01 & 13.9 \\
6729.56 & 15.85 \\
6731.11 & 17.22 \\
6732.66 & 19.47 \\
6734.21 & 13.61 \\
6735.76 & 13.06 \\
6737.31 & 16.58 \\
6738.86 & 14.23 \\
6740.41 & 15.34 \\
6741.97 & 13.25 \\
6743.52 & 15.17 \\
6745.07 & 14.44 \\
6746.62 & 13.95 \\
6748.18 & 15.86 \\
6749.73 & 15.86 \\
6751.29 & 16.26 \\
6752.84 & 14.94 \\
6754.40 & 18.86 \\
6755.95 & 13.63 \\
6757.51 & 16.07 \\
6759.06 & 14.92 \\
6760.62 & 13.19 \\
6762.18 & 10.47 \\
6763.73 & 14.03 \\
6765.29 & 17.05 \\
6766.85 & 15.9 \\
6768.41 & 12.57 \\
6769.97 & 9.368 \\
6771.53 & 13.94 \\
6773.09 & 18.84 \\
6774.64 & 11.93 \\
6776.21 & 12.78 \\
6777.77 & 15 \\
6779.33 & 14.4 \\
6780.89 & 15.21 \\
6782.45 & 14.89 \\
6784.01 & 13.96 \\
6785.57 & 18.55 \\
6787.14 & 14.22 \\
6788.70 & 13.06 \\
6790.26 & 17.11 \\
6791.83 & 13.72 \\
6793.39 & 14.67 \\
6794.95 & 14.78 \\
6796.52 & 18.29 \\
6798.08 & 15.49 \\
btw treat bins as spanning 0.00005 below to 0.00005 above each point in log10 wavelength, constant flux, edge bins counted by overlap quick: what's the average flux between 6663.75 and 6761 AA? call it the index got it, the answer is 13.5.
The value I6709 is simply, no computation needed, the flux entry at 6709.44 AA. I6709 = 13.6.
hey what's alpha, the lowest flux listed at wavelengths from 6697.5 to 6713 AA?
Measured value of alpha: 9.386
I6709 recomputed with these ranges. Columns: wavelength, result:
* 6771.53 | 13.94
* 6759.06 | 14.92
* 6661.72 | 14.68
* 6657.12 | 13.99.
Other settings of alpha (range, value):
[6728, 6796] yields 9.368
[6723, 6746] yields 12.22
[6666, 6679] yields 9.416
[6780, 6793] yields 13.06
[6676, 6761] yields 8.727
